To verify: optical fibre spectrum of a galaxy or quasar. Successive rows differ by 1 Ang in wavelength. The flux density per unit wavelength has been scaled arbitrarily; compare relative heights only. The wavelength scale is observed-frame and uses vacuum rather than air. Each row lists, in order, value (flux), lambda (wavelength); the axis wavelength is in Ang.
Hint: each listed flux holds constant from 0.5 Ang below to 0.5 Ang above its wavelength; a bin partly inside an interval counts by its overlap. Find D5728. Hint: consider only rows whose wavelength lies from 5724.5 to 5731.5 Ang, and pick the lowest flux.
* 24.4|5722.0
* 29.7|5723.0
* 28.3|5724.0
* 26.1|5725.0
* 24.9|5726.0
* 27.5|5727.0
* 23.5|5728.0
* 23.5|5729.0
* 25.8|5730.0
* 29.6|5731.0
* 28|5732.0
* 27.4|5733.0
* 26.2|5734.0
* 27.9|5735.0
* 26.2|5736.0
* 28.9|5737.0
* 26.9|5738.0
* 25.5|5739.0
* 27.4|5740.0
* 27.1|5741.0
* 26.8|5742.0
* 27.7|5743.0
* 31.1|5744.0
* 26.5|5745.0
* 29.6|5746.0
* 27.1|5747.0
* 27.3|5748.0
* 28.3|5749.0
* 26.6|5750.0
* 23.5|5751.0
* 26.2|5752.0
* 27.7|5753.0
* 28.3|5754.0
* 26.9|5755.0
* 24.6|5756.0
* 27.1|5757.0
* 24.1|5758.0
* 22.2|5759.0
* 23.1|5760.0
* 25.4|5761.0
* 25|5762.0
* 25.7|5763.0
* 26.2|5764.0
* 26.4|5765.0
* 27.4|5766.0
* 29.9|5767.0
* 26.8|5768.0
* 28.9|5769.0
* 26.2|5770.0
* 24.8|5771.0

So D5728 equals 23.5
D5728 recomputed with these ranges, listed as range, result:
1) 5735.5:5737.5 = 26.2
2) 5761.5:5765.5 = 25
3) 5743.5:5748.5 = 26.5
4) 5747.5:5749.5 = 27.3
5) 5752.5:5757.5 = 24.6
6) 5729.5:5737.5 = 25.8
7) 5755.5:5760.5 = 22.2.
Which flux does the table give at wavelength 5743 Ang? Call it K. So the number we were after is 27.7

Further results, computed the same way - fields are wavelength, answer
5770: 26.2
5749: 28.3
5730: 25.8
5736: 26.2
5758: 24.1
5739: 25.5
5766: 27.4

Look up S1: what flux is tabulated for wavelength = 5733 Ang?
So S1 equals 27.4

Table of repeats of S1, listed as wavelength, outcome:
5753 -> 27.7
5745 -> 26.5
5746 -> 29.6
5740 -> 27.4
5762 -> 25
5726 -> 24.9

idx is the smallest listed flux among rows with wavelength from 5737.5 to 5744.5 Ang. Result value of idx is 25.5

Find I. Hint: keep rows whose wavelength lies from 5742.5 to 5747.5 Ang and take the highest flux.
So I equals 31.1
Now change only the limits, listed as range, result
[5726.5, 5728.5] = 27.5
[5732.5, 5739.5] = 28.9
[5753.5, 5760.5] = 28.3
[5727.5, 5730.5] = 25.8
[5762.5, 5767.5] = 29.9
